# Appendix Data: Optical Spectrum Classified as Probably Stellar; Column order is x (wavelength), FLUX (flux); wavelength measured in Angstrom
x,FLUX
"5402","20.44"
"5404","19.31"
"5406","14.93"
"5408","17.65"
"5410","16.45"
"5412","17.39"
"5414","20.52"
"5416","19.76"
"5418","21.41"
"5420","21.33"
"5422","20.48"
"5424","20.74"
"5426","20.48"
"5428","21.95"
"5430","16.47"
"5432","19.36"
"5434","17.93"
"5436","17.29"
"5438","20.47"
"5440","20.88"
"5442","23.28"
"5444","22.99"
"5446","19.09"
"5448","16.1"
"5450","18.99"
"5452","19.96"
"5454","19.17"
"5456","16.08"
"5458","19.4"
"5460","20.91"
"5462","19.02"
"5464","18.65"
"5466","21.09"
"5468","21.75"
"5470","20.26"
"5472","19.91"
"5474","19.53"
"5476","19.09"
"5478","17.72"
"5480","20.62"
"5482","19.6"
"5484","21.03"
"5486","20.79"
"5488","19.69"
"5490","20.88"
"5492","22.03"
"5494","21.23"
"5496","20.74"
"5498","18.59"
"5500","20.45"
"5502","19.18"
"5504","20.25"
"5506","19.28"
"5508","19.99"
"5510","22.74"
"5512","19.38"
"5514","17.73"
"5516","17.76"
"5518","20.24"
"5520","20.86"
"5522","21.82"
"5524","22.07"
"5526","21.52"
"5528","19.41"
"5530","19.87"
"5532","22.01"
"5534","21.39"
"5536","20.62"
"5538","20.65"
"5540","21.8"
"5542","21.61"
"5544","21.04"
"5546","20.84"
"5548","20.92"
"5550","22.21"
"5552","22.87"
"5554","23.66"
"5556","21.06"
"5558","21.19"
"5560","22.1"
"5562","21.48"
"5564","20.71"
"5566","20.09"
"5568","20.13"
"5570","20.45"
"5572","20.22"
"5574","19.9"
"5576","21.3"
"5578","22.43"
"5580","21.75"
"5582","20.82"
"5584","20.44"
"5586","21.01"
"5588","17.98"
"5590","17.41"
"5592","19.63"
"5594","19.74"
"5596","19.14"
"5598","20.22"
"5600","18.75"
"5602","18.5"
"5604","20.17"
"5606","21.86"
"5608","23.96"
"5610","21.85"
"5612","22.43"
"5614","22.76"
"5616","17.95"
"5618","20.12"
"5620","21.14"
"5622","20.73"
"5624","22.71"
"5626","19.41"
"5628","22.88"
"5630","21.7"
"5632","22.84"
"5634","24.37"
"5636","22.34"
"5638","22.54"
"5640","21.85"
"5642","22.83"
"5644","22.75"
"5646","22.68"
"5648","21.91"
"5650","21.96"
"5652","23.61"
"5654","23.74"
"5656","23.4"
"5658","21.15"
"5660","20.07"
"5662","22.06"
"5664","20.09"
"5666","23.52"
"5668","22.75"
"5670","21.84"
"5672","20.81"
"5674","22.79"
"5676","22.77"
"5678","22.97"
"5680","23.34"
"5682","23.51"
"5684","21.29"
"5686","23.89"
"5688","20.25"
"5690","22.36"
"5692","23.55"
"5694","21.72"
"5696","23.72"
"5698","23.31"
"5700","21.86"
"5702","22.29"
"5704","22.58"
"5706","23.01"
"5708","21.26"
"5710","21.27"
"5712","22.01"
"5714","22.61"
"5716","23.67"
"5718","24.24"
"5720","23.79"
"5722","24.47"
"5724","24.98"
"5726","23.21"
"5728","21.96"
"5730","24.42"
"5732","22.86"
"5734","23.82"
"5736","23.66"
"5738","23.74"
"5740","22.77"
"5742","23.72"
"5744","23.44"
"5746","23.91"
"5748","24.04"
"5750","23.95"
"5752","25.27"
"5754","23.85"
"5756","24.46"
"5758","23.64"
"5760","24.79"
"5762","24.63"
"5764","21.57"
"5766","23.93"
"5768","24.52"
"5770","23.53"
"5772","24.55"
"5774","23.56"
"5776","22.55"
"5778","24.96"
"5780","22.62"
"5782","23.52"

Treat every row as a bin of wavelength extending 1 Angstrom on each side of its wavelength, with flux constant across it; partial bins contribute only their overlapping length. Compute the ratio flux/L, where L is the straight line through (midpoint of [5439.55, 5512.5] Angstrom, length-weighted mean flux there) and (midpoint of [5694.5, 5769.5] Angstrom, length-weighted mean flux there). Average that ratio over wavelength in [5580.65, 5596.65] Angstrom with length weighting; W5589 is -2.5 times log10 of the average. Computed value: 0.10 mag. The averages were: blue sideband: 20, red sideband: 23.4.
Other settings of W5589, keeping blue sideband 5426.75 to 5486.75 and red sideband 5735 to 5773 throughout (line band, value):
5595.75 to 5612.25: 0.051 mag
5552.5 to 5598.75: 0.039 mag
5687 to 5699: 0.026 mag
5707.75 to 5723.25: 0.015 mag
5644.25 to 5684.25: 0.013 mag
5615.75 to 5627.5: 0.071 mag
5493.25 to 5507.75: 0.018 mag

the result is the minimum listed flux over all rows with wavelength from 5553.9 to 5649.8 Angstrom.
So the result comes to 17.41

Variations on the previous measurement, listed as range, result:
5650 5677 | 20.07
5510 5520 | 17.73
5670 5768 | 20.25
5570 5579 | 19.9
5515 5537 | 17.76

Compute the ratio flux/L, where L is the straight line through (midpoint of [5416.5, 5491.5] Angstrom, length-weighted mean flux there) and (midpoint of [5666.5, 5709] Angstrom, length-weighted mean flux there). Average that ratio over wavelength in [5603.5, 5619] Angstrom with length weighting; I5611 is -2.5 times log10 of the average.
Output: 0.01 mag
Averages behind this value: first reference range 19.9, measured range 21.4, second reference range 22.5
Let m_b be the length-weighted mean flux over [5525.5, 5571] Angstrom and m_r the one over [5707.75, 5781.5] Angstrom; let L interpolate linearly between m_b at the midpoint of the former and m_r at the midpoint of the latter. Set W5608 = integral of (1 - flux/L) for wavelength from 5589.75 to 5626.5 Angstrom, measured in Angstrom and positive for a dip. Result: 2.4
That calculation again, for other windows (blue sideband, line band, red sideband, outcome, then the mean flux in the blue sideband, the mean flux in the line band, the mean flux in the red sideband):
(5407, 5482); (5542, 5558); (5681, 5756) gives -0.6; 19.6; 21.8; 23.2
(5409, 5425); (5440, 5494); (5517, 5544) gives 1.0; 19.8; 20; 21.1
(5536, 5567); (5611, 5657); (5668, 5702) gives 0.0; 21.5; 22.1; 22.5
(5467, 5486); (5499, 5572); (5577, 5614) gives -2.0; 20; 20.8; 20.5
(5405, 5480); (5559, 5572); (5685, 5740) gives 0.2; 19.4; 20.8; 23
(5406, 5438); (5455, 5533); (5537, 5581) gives 0.8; 19.2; 20.1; 21.3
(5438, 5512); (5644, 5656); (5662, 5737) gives -0.4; 20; 22.8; 22.8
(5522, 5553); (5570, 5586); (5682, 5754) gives 0.5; 21.3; 20.9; 23.1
